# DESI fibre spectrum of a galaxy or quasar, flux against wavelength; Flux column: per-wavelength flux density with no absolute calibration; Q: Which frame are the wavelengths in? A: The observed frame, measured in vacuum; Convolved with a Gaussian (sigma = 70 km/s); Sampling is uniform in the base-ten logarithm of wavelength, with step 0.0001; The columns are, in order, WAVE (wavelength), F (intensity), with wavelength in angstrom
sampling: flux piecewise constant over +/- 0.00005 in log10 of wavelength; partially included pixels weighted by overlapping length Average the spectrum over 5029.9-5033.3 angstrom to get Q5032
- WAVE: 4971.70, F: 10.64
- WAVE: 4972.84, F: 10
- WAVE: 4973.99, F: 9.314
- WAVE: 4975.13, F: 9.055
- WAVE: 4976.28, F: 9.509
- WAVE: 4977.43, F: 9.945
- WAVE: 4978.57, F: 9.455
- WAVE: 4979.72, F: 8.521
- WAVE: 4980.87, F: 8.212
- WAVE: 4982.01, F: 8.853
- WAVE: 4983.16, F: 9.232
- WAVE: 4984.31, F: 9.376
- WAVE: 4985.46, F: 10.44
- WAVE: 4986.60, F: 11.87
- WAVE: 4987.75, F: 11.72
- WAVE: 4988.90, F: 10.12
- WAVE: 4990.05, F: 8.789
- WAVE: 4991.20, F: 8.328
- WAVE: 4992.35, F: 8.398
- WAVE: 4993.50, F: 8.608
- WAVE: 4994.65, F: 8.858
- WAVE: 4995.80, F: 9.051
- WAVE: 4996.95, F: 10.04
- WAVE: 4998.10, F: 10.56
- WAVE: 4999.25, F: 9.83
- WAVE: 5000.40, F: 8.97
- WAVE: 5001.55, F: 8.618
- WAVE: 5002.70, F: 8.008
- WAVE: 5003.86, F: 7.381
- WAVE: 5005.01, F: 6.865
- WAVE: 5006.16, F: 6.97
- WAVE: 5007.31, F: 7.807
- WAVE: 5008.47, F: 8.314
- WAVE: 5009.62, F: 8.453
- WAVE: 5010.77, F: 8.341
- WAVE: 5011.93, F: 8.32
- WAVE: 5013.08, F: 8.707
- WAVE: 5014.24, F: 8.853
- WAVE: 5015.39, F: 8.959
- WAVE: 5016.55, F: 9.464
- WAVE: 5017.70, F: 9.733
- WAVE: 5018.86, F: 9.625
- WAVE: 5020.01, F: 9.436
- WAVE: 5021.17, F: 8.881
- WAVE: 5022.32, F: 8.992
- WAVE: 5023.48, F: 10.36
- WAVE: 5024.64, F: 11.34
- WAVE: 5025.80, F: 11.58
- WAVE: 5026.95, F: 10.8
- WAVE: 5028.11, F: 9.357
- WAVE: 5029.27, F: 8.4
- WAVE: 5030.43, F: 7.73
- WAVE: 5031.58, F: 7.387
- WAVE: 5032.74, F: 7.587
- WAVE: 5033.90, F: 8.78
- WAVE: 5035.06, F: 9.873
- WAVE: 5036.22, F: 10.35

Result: 7.58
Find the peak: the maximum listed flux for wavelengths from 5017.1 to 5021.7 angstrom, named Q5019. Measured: 9.733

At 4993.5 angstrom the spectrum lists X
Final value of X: 8.608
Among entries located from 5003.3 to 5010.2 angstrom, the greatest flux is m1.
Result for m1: 8.453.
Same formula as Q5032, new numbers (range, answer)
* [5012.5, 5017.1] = 8.99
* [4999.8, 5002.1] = 8.82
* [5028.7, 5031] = 8.06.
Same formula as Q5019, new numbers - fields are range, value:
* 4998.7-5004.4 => 9.83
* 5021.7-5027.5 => 11.58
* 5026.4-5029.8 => 10.8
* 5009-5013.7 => 8.707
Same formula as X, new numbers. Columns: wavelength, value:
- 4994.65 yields 8.858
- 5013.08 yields 8.707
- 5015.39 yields 8.959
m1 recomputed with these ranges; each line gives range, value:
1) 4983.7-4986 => 10.44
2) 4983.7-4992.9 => 11.87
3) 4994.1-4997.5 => 10.04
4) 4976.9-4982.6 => 9.945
